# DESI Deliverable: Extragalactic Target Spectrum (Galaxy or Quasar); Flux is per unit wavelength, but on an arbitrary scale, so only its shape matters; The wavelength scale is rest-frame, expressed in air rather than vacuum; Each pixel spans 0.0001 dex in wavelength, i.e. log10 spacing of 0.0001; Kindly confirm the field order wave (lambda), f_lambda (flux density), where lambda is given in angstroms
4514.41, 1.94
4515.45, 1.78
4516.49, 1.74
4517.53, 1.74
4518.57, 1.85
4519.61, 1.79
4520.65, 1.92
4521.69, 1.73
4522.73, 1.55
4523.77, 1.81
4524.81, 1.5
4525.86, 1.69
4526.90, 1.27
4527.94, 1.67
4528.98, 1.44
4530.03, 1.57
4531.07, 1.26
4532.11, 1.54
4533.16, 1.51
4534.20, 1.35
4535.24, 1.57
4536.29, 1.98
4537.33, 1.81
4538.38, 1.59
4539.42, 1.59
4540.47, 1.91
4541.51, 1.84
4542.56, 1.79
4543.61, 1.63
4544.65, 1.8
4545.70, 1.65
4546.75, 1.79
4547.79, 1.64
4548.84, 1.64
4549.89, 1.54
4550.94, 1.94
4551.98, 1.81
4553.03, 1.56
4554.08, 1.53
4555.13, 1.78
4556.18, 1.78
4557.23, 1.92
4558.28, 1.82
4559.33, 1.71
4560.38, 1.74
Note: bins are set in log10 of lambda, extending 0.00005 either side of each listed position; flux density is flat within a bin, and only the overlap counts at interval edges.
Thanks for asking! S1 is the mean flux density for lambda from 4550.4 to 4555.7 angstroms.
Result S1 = 1.72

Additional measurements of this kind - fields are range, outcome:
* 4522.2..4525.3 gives 1.62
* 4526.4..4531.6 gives 1.44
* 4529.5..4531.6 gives 1.42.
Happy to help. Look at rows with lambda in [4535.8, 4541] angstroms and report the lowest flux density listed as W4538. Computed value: 1.59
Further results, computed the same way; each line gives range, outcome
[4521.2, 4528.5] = 1.27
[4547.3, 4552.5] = 1.54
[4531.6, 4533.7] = 1.51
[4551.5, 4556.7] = 1.53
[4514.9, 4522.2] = 1.73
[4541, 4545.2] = 1.63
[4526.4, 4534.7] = 1.26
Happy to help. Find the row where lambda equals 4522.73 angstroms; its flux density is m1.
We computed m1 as 1.55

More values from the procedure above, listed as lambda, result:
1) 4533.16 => 1.51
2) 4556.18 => 1.78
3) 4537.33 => 1.81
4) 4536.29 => 1.98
